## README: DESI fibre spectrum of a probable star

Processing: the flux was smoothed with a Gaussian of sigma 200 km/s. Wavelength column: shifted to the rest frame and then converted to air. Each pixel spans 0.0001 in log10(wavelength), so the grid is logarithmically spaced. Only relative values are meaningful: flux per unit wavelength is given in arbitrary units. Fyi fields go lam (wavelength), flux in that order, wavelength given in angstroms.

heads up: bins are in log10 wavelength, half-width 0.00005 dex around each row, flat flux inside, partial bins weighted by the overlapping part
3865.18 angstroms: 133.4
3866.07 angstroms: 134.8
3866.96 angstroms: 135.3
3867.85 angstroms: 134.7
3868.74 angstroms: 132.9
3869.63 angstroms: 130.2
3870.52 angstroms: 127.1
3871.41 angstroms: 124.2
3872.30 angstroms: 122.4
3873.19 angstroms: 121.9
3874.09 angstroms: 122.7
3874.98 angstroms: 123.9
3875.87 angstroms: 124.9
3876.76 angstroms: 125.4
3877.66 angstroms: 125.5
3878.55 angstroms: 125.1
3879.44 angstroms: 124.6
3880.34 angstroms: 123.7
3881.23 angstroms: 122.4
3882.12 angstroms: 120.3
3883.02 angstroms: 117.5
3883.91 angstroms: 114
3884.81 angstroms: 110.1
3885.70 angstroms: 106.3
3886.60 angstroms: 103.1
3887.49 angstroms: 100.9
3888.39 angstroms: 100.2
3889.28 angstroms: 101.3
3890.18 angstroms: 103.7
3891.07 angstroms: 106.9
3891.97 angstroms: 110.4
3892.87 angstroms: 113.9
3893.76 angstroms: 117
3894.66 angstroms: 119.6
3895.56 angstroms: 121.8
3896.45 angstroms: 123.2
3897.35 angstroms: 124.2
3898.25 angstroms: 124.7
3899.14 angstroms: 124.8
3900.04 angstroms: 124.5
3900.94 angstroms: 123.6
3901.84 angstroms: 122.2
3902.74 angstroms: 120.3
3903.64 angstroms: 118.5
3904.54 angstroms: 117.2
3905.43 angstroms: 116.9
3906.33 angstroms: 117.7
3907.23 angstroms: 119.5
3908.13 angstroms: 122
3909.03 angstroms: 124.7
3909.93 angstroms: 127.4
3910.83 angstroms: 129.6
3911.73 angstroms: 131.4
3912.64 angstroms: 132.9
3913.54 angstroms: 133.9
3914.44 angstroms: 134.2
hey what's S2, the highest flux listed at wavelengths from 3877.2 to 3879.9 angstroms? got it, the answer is 125.5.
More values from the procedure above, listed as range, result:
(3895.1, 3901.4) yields 124.8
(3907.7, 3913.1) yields 132.9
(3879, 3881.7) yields 124.6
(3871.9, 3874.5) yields 122.7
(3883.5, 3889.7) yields 114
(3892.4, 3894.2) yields 117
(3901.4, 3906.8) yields 122.2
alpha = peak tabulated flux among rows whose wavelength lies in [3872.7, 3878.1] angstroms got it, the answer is 125.5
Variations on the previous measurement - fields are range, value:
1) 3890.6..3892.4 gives 110.4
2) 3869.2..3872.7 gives 130.2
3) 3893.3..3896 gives 121.8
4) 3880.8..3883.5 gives 122.4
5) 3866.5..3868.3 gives 135.3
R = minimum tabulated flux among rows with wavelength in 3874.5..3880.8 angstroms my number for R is 123.7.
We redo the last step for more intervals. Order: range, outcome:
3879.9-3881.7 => 122.4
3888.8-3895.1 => 101.3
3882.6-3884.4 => 114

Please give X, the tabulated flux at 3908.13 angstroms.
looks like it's 122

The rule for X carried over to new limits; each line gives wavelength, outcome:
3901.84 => 122.2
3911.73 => 131.4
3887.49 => 100.9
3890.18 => 103.7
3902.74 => 120.3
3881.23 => 122.4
